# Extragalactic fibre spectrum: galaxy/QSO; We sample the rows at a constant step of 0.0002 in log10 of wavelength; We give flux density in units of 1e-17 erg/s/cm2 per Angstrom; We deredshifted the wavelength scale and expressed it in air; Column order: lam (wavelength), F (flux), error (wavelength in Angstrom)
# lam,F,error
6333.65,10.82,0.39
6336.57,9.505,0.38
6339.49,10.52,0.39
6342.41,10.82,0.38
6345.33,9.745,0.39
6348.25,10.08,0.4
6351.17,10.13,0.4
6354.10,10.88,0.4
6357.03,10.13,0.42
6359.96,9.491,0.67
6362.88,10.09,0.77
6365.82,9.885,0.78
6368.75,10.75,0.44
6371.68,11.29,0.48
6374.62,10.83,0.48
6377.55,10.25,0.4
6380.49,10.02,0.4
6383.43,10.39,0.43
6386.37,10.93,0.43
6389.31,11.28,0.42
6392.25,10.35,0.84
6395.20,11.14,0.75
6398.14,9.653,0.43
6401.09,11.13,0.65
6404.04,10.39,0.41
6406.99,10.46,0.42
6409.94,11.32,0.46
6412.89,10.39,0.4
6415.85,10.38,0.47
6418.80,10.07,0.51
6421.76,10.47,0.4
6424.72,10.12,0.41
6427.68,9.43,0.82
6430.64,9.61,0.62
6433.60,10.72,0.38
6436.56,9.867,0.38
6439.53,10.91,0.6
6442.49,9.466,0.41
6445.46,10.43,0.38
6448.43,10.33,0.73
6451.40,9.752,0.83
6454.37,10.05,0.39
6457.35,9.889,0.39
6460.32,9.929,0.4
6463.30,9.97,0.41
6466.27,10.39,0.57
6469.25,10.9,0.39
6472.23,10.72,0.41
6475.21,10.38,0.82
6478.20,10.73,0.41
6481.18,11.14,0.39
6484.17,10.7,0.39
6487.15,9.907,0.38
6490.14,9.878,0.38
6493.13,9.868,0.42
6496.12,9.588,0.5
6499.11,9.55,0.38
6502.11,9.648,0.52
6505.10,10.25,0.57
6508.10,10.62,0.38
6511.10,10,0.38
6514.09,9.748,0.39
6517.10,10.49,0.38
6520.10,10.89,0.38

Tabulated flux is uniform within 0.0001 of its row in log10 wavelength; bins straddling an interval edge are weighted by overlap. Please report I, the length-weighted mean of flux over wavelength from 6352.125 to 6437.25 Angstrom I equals 10.4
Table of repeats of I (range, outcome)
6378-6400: 10.5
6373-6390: 10.6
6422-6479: 10.2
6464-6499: 10.3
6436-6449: 10.2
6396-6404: 10.5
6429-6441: 10.3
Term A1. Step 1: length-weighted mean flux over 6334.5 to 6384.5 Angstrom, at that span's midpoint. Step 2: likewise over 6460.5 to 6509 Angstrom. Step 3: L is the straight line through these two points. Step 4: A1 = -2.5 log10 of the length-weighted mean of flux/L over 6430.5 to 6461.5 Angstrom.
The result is 0.016 mag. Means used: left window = 10.3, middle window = 10.1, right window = 10.3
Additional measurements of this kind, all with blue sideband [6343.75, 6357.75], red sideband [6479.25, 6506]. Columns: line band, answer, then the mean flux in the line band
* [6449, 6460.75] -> 0.02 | 9.94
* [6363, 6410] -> -0.04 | 10.6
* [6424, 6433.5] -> 0.03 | 9.84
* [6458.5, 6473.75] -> -0.03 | 10.4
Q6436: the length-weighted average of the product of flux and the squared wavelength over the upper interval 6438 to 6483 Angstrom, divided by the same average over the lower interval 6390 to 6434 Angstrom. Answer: 1.0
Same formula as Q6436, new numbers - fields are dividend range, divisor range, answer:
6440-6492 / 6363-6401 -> 1.00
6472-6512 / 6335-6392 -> 1.02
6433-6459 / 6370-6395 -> 0.97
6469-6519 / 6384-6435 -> 1.00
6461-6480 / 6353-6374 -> 1.05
